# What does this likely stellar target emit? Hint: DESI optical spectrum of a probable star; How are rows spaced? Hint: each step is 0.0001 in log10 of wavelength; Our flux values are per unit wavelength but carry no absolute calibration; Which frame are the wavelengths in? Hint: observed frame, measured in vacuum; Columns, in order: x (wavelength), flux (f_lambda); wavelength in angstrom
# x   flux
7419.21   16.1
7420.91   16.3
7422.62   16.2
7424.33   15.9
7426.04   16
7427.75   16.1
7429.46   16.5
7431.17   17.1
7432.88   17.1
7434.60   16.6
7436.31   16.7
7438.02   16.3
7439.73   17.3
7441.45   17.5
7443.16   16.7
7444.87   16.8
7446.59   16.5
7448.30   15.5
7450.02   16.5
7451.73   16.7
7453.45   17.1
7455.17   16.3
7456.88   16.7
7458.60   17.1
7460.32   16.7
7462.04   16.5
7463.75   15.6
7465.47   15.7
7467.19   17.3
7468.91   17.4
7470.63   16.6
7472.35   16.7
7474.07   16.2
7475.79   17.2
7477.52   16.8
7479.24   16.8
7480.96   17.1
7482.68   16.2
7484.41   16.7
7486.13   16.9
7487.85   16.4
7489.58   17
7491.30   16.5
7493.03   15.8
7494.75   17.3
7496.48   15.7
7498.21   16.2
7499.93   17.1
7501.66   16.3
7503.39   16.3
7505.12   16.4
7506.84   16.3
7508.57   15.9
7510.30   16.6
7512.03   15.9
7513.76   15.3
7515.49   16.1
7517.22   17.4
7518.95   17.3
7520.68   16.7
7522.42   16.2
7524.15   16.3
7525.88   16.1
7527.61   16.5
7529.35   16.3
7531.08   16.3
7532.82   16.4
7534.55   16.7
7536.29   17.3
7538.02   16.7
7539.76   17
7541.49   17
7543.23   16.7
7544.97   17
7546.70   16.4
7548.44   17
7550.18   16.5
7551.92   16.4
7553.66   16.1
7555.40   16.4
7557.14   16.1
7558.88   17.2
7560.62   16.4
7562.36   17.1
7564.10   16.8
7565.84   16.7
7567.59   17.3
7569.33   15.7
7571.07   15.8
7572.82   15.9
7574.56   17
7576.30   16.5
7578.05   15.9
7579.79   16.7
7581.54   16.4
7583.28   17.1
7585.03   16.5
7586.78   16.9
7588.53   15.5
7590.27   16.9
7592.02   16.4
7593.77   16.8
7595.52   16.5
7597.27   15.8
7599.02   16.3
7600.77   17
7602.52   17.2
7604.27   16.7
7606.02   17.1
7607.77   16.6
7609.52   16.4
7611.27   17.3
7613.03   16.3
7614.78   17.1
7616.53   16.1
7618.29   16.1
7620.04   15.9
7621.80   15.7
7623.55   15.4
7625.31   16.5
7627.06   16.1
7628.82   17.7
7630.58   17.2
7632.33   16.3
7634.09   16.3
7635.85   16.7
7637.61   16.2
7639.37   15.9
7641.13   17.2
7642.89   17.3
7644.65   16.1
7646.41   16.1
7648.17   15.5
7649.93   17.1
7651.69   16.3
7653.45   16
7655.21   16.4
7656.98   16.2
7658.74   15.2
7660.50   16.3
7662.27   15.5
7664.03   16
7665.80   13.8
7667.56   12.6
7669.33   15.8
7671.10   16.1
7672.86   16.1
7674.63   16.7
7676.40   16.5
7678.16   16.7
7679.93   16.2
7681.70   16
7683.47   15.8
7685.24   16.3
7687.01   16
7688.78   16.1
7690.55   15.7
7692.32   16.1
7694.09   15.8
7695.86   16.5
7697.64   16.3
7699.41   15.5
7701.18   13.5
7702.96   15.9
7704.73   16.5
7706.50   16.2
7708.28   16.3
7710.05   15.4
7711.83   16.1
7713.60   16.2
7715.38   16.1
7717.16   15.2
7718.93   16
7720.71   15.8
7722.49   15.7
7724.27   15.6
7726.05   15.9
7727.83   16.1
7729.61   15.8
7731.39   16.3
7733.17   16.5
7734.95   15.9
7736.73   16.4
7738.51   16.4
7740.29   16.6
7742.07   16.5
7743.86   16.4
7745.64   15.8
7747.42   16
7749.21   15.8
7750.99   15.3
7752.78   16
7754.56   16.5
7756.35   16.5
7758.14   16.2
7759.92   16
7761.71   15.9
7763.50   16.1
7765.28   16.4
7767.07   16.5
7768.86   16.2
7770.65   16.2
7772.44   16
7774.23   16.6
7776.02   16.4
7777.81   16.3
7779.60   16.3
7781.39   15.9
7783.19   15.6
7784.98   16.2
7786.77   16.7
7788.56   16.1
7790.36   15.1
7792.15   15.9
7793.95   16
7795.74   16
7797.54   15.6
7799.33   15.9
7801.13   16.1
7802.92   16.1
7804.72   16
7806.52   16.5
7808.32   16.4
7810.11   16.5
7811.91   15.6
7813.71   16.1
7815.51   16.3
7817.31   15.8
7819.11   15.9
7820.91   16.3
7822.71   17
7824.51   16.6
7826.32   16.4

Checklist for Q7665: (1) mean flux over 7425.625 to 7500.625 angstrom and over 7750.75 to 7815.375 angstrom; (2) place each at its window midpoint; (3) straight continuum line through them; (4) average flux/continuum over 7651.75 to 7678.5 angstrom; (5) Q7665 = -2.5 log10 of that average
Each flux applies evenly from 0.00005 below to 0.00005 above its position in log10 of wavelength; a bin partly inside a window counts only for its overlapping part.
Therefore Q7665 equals 0.04 mag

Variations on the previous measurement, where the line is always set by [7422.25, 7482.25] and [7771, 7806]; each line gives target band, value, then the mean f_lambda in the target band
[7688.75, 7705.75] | 0.029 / 15.8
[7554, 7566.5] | -0.014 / 16.7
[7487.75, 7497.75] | 0.008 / 16.4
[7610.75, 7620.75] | -0.007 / 16.4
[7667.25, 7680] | 0.019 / 16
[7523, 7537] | 0.001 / 16.5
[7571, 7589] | -0.001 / 16.4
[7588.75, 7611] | -0.017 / 16.6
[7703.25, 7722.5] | 0.014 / 16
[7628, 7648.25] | -0.018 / 16.6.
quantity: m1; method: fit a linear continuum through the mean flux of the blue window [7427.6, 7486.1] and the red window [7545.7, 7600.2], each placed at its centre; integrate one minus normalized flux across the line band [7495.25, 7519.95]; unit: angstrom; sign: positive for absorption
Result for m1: 0.3 angstrom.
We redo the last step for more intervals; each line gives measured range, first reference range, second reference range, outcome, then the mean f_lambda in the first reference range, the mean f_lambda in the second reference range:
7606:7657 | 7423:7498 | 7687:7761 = -0.7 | 16.6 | 16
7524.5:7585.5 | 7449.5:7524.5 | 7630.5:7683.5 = -0.8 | 16.5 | 16.1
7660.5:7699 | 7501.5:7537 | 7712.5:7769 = 0.8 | 16.4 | 16.1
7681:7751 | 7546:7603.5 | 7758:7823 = 1.3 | 16.5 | 16.1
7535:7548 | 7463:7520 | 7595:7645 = -0.3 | 16.5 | 16.5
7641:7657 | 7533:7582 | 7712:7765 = -0.1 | 16.6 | 16.1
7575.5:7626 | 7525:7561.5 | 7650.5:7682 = -0.7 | 16.6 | 15.8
